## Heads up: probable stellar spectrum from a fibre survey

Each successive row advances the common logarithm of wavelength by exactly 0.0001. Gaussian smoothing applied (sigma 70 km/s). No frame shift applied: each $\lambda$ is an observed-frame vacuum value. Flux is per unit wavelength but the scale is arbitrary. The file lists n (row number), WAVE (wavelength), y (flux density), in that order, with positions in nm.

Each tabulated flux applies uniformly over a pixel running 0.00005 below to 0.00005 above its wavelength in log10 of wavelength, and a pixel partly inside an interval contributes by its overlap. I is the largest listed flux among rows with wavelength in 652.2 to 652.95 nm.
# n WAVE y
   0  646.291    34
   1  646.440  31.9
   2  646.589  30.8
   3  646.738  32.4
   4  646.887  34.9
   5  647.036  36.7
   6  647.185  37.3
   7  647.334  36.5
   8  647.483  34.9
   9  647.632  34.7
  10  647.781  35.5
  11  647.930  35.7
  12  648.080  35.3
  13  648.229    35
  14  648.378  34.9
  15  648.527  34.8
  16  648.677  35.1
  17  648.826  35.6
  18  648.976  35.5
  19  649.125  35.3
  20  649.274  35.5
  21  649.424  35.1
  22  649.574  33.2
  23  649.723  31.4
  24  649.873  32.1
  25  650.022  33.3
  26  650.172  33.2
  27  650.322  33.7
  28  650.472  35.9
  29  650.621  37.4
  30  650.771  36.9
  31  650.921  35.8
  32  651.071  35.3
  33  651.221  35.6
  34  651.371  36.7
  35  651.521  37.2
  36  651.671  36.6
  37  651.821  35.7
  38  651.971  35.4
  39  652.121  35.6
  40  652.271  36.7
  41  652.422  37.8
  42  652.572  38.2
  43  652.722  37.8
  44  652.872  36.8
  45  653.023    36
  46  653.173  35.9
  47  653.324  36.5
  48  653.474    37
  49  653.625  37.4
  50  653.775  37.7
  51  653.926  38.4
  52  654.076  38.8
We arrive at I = 38.2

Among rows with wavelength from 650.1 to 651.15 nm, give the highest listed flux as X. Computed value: 37.4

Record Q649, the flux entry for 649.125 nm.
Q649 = 35.3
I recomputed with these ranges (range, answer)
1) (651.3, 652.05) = 37.2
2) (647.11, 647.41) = 37.3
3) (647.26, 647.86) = 36.5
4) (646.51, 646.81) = 32.4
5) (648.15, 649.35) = 35.6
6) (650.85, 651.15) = 35.8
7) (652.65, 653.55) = 37.8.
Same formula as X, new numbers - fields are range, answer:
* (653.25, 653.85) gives 37.7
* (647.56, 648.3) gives 35.7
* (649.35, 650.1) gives 35.1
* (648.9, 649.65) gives 35.5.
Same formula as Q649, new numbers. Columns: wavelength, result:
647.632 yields 34.7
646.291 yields 34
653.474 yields 37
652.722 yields 37.8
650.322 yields 33.7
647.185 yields 37.3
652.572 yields 38.2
